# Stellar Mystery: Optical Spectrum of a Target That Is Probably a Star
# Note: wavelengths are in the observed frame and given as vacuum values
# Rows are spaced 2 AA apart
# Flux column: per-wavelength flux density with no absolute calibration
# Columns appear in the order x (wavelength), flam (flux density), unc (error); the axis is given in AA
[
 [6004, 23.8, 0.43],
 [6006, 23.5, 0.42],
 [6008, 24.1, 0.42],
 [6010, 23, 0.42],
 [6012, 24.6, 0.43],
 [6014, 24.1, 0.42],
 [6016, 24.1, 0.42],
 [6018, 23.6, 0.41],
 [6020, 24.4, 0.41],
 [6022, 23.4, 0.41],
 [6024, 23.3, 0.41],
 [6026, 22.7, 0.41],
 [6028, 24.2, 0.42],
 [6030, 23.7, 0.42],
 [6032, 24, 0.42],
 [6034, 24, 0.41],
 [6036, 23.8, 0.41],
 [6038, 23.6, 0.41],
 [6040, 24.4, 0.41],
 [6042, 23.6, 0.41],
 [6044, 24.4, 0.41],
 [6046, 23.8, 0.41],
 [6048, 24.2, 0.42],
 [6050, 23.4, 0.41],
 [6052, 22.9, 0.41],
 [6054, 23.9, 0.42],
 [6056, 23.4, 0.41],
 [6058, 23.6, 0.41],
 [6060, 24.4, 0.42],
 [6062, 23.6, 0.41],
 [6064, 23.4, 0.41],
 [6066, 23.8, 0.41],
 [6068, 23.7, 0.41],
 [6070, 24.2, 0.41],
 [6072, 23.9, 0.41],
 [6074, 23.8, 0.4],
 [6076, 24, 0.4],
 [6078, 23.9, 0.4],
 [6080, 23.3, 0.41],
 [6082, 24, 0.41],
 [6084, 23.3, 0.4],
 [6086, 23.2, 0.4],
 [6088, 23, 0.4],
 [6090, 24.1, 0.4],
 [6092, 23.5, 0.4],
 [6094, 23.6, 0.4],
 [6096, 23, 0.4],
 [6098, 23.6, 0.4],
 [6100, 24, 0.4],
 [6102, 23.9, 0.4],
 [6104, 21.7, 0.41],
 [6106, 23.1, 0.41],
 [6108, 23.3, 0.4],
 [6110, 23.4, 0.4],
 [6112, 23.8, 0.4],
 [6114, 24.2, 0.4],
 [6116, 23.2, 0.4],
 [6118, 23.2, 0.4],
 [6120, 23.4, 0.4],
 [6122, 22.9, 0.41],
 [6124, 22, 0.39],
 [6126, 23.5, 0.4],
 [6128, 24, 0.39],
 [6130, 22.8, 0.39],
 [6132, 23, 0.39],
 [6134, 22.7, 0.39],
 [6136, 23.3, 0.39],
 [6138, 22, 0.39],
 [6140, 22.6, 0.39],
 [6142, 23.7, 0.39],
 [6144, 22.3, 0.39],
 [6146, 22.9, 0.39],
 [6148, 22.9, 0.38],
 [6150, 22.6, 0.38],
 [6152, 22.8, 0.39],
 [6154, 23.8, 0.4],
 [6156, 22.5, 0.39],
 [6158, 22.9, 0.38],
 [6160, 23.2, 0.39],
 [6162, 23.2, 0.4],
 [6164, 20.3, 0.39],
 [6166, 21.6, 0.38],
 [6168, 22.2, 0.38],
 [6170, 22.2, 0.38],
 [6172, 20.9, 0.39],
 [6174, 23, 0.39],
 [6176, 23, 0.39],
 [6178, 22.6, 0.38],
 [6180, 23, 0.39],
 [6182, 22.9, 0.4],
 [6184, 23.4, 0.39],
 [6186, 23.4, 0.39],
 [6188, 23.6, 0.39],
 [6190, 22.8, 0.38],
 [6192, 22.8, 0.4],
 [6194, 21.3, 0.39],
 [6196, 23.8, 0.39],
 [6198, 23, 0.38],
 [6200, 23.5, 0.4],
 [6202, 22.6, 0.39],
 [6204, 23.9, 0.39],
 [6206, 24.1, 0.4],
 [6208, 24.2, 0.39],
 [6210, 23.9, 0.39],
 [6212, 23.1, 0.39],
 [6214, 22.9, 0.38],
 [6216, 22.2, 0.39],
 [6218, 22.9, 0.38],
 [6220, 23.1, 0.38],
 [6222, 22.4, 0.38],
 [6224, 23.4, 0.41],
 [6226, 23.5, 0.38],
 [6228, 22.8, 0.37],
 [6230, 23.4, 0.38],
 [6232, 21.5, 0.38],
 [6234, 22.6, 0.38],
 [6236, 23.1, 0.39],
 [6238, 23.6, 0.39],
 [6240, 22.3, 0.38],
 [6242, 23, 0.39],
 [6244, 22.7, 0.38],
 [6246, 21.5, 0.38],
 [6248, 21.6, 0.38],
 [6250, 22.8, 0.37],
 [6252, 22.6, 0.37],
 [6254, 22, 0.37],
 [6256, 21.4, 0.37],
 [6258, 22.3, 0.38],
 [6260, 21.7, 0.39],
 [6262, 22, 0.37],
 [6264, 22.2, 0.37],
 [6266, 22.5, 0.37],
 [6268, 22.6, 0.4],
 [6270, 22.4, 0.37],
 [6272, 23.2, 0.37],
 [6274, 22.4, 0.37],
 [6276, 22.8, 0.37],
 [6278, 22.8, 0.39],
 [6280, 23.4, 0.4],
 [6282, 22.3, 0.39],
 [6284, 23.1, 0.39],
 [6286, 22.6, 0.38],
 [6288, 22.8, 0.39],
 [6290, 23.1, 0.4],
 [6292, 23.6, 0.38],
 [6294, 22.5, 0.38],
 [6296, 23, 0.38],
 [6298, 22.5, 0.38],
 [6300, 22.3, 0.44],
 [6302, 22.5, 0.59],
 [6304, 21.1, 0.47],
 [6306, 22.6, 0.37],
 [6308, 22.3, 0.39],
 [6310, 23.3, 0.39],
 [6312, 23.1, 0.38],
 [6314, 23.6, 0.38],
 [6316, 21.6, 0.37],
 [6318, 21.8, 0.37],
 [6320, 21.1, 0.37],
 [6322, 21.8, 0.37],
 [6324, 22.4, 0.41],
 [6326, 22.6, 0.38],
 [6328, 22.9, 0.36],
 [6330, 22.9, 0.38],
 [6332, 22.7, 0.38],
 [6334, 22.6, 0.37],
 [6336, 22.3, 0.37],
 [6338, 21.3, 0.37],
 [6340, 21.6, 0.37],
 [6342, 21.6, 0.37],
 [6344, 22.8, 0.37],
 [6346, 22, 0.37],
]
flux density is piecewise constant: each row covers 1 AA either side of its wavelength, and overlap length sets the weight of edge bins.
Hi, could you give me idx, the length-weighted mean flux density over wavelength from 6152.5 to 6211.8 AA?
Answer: 22.9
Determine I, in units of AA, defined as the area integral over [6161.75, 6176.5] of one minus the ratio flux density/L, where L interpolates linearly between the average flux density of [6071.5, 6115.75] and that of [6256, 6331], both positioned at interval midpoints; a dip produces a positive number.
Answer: 0.8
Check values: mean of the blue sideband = 23.5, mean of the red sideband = 22.5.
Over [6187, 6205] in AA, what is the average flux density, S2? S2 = 23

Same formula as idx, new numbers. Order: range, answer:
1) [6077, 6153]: 23.2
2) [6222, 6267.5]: 22.5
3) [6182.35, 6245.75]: 23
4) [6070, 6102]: 23.6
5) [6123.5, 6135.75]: 23.1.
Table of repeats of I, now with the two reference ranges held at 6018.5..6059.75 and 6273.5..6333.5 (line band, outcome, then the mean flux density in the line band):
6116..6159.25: 0.7 AA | 23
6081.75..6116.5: 0.1 AA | 23.4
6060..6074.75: -0.1 AA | 23.8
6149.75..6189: 0.9 AA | 22.7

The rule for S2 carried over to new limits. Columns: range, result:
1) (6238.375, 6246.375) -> 22.5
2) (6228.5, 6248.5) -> 22.6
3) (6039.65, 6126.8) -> 23.6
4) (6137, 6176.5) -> 22.5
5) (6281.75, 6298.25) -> 22.9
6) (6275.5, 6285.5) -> 22.9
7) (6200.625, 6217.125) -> 23.4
